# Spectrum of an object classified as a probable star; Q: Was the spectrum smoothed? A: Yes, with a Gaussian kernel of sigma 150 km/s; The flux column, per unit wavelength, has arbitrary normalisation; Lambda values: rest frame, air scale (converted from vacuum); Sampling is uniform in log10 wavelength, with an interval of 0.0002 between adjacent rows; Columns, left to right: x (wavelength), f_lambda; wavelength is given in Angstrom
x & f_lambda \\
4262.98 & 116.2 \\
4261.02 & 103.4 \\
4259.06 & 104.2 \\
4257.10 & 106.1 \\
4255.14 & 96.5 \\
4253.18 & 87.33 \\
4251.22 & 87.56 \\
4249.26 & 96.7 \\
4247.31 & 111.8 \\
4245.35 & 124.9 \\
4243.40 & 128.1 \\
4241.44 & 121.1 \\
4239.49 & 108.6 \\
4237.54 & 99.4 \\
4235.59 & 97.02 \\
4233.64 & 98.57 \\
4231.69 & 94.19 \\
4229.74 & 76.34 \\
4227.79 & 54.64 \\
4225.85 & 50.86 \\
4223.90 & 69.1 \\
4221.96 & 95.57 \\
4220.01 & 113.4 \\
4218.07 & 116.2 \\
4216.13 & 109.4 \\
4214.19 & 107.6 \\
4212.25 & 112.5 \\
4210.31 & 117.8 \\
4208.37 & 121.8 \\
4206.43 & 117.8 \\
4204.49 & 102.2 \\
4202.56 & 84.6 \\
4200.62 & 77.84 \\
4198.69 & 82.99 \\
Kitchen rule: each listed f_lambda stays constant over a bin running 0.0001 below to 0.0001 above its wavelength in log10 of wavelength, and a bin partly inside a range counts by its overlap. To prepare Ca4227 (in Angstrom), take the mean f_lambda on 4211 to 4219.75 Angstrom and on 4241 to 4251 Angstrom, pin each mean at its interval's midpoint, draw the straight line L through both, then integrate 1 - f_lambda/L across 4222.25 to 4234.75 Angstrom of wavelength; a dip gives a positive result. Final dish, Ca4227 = 4.1 Angstrom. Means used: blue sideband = 112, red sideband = 114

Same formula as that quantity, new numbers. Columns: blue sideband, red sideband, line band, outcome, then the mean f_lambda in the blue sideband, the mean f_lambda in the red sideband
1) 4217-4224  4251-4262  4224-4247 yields 1.19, 102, 98.2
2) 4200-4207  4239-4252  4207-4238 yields 1.82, 95.2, 112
